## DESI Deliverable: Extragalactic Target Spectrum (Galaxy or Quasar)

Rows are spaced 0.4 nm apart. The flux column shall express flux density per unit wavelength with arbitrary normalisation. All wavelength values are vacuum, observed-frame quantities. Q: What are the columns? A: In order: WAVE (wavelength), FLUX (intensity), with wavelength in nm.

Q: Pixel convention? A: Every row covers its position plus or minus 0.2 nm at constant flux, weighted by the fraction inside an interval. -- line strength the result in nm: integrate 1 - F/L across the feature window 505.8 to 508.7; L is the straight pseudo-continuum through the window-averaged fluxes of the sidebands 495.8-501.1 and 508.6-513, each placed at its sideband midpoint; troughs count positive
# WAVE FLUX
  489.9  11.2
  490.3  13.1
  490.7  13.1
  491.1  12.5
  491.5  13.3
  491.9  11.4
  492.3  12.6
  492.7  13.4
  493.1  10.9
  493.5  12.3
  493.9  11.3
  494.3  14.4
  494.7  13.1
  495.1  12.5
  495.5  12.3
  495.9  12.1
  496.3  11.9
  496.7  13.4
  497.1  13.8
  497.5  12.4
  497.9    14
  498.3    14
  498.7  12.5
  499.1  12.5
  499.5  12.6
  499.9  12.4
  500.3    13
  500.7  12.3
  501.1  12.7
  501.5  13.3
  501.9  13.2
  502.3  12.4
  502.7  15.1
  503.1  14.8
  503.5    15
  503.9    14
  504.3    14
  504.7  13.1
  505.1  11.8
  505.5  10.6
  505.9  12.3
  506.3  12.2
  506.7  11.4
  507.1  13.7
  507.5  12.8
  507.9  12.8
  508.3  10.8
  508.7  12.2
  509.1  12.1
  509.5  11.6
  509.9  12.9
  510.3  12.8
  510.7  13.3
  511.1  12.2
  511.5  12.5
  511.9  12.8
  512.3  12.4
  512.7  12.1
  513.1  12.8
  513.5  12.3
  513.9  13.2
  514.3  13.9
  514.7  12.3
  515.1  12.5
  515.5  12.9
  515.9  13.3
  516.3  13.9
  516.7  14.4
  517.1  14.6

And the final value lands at 0.07 nm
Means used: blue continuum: 12.8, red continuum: 12.5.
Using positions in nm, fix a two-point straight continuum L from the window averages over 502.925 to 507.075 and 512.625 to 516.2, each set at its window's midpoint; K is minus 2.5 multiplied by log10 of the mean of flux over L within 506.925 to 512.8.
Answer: 0.04 mag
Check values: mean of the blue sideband 12.9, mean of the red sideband 12.9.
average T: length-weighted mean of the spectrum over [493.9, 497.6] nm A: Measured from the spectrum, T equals 12.8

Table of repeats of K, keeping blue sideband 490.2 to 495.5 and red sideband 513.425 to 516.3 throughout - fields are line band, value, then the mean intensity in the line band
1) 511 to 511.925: 0.04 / 12.5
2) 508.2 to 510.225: 0.08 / 12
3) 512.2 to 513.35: 0.05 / 12.4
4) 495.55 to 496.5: 0.05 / 12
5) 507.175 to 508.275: 0.02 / 12.6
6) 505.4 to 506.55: 0.09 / 11.8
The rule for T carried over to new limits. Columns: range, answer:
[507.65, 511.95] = 12.4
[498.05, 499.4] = 13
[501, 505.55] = 13.4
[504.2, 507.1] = 12.2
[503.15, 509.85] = 12.6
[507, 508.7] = 12.4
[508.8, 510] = 12.1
